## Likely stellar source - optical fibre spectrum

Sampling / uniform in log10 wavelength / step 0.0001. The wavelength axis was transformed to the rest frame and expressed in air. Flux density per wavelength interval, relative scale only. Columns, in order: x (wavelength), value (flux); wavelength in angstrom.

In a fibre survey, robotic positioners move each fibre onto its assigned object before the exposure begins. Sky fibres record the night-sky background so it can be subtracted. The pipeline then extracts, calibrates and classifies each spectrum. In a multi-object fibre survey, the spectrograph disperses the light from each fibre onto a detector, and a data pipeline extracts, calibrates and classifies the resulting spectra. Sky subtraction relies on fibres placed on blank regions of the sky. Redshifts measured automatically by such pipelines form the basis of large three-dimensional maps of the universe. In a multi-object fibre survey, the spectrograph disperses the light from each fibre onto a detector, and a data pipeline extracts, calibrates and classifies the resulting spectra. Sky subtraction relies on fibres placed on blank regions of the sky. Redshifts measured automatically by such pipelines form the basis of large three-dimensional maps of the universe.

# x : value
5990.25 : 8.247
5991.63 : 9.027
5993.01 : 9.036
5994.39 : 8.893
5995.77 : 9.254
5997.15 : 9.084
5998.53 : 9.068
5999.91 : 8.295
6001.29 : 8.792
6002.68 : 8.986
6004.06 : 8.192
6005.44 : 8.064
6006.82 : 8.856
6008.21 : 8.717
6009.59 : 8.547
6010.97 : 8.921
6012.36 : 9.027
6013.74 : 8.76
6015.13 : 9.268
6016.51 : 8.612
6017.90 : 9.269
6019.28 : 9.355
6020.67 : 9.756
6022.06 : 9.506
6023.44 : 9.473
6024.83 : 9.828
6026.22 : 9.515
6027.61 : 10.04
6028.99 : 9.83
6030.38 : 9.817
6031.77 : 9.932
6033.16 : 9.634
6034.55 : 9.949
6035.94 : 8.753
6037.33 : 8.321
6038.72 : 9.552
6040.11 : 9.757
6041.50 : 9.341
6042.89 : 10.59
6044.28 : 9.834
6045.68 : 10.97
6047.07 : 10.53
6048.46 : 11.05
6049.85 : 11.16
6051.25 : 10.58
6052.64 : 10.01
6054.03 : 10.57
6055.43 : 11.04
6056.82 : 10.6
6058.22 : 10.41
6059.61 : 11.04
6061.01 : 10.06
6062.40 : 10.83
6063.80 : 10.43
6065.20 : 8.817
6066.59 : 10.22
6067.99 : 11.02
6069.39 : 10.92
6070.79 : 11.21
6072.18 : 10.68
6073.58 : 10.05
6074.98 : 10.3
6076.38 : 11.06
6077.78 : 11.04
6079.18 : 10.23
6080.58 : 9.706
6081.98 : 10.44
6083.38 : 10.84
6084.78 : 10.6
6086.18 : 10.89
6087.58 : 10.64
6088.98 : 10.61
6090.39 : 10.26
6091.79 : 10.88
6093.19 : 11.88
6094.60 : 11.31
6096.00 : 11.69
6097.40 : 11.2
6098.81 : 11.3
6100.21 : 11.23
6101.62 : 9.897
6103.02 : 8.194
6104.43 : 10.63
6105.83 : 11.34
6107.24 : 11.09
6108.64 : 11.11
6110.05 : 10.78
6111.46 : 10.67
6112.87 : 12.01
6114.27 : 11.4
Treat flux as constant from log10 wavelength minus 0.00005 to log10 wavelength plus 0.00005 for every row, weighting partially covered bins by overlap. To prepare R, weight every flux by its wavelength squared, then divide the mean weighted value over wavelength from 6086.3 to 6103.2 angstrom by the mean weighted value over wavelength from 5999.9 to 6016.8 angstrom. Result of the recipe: 1.28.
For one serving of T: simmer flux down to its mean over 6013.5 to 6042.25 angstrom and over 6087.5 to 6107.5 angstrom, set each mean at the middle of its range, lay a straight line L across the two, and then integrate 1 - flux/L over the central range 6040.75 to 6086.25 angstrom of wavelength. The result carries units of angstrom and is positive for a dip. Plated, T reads -1.7 angstrom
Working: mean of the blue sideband 9.45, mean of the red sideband 10.8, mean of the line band 10.5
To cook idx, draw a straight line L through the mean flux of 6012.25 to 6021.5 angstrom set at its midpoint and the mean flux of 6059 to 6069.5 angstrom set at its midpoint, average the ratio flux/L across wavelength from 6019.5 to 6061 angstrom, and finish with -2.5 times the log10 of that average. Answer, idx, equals -0.03 mag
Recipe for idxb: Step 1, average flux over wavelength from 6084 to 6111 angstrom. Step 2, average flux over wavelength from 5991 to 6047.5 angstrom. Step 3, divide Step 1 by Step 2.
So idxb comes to 1.16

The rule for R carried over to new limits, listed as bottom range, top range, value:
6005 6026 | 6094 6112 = 1.22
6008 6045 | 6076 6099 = 1.18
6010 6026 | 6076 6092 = 1.17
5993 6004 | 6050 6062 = 1.21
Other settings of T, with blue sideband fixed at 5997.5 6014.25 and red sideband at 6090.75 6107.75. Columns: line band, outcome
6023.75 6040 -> -0.5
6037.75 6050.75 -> -0.9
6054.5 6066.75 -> -0.5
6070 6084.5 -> -0.3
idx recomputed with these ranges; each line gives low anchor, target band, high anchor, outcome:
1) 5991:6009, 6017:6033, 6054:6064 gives -0.01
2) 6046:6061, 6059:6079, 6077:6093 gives 0.01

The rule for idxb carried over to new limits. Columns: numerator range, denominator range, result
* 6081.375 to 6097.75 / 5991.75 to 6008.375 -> 1.25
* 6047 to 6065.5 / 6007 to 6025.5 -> 1.15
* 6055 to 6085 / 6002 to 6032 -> 1.15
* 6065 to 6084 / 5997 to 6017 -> 1.20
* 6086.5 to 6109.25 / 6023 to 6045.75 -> 1.12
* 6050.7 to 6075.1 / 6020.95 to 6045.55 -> 1.09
